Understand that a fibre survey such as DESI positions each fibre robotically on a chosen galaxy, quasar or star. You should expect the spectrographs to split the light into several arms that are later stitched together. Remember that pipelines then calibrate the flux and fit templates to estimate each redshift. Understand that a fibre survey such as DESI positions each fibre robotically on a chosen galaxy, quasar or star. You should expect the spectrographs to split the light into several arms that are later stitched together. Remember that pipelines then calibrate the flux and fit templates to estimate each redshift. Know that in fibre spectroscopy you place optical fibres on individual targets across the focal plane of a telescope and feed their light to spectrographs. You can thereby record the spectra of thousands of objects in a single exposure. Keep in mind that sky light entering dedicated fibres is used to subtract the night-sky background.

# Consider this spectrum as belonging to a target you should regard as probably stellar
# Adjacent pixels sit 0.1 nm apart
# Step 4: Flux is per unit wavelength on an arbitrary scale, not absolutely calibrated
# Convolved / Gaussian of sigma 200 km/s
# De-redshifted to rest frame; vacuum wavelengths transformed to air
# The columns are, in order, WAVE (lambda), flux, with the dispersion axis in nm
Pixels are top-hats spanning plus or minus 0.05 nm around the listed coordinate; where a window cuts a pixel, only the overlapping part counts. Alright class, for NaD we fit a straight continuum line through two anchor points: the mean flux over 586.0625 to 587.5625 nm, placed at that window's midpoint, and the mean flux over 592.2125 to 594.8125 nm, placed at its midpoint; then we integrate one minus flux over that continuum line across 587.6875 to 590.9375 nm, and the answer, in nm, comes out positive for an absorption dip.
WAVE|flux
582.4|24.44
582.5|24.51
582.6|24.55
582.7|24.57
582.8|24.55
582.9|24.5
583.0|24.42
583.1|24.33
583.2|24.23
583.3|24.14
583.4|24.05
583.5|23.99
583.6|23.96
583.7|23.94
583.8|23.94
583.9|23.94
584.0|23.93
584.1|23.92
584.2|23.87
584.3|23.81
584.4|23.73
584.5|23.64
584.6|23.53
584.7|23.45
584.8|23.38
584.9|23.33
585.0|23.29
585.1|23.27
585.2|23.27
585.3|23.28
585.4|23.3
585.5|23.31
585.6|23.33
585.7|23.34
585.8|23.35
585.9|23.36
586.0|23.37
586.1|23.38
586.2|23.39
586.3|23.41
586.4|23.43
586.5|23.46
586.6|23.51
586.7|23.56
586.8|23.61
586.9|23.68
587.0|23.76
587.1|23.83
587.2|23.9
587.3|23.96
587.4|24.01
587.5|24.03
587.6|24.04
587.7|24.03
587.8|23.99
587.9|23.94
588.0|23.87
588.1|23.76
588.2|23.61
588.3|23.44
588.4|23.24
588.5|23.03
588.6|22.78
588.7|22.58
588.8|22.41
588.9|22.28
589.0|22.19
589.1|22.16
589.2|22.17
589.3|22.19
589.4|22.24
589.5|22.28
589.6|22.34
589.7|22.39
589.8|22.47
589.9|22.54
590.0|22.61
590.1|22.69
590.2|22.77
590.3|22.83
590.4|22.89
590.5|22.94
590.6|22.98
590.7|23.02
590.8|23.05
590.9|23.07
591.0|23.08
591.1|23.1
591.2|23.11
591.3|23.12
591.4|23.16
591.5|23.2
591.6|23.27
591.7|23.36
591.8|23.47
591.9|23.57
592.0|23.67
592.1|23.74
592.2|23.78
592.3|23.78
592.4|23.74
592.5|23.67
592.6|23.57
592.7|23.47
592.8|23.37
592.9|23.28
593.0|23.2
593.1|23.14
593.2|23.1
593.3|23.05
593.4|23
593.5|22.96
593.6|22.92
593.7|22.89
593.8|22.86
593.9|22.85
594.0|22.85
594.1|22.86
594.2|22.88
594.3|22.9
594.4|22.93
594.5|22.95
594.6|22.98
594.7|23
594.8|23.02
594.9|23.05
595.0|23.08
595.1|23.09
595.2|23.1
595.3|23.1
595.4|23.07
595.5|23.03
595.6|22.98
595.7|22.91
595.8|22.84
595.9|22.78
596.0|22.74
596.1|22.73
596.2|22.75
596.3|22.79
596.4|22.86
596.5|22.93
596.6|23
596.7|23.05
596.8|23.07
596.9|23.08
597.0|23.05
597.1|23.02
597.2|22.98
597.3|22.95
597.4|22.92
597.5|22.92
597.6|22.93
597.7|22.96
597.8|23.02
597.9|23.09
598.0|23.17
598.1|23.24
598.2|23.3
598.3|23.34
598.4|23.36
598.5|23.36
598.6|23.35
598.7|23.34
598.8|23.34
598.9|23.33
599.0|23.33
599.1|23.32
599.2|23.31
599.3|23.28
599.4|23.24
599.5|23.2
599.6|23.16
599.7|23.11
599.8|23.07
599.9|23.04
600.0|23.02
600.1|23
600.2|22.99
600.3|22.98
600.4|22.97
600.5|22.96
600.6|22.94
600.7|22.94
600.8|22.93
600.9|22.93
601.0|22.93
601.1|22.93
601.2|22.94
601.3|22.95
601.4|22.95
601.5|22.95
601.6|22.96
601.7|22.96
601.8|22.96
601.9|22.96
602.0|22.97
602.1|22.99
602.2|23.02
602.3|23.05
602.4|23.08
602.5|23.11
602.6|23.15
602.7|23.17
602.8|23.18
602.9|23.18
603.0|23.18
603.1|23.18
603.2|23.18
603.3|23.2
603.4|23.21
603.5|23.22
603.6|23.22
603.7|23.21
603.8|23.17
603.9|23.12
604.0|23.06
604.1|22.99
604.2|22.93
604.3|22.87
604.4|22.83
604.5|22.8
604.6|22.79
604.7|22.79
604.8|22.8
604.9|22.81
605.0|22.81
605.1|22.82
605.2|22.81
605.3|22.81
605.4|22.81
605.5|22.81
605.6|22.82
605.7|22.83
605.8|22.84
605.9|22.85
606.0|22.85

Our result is 0.08 nm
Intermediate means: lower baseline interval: 23.7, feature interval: 22.9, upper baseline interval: 23.1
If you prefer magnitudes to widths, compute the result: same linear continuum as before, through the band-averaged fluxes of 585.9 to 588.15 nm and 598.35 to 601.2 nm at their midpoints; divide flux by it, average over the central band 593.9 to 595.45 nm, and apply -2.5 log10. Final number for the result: 0.018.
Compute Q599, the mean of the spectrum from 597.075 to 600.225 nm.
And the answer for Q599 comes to 23.2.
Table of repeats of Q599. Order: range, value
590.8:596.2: 23.1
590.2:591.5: 23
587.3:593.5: 23.1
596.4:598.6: 23.1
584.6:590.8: 23.2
